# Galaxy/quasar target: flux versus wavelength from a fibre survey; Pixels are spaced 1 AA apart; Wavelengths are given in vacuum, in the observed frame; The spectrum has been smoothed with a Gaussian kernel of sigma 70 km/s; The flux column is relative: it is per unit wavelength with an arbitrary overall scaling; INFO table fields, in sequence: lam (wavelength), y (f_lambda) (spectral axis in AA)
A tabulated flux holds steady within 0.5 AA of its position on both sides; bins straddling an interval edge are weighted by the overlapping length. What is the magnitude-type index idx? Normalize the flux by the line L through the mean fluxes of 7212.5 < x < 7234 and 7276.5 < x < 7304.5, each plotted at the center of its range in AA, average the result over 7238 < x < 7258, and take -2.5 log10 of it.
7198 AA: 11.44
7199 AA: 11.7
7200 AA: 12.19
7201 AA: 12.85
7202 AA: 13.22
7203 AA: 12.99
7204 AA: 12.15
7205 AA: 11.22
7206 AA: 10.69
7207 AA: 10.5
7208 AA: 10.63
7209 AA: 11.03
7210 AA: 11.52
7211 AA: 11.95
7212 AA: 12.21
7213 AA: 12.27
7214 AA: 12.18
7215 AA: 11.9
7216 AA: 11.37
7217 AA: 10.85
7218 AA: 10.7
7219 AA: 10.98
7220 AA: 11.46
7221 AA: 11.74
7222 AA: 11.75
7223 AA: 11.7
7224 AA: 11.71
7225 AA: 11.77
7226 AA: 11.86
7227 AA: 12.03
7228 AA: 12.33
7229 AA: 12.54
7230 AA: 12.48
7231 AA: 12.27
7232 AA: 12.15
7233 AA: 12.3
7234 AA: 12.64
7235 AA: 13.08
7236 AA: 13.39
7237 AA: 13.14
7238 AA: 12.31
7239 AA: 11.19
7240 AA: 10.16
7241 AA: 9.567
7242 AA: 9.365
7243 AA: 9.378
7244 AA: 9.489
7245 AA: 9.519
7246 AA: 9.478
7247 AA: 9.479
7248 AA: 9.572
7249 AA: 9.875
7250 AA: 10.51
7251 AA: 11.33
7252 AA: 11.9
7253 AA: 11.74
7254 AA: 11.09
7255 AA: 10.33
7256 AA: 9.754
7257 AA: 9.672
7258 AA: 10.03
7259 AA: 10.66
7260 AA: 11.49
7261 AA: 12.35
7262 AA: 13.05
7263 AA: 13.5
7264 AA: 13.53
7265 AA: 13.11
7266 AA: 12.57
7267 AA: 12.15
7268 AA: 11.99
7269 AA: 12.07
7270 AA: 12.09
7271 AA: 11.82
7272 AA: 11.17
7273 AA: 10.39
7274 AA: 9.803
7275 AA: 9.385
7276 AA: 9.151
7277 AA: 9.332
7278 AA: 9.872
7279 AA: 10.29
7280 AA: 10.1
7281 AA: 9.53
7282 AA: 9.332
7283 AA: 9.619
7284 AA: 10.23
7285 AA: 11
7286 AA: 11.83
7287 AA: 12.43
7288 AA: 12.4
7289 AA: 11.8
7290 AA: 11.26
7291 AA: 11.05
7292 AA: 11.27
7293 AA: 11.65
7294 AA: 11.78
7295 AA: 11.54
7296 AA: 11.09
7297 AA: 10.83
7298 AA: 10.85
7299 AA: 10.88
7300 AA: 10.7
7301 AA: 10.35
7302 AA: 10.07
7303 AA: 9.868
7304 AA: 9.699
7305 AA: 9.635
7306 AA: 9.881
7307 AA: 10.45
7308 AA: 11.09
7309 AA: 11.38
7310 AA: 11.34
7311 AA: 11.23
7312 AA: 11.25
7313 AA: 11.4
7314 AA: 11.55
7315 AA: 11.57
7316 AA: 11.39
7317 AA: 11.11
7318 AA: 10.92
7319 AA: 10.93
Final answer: 0.121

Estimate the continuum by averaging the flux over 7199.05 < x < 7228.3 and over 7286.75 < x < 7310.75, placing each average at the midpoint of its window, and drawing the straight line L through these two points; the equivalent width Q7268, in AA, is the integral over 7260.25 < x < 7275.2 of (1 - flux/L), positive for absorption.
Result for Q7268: -1.0 AA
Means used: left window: 11.7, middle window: 12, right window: 11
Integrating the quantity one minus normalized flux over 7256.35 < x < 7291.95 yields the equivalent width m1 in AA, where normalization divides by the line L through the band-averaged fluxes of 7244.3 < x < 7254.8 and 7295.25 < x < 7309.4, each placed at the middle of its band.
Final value -2.3 AA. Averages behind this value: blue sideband 10.4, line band 11.1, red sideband 10.5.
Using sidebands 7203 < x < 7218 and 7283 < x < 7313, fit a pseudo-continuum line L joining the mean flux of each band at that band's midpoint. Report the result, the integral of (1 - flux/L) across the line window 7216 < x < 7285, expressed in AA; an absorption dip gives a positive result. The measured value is 0.7 AA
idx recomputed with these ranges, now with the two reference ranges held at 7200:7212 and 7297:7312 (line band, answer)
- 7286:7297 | -0.09 mag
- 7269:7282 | 0.07 mag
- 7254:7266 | -0.05 mag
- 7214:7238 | -0.05 mag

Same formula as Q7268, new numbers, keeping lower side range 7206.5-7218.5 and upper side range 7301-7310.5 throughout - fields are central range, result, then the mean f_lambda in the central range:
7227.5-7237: -1.2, 12.6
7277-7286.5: 0.4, 10.2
